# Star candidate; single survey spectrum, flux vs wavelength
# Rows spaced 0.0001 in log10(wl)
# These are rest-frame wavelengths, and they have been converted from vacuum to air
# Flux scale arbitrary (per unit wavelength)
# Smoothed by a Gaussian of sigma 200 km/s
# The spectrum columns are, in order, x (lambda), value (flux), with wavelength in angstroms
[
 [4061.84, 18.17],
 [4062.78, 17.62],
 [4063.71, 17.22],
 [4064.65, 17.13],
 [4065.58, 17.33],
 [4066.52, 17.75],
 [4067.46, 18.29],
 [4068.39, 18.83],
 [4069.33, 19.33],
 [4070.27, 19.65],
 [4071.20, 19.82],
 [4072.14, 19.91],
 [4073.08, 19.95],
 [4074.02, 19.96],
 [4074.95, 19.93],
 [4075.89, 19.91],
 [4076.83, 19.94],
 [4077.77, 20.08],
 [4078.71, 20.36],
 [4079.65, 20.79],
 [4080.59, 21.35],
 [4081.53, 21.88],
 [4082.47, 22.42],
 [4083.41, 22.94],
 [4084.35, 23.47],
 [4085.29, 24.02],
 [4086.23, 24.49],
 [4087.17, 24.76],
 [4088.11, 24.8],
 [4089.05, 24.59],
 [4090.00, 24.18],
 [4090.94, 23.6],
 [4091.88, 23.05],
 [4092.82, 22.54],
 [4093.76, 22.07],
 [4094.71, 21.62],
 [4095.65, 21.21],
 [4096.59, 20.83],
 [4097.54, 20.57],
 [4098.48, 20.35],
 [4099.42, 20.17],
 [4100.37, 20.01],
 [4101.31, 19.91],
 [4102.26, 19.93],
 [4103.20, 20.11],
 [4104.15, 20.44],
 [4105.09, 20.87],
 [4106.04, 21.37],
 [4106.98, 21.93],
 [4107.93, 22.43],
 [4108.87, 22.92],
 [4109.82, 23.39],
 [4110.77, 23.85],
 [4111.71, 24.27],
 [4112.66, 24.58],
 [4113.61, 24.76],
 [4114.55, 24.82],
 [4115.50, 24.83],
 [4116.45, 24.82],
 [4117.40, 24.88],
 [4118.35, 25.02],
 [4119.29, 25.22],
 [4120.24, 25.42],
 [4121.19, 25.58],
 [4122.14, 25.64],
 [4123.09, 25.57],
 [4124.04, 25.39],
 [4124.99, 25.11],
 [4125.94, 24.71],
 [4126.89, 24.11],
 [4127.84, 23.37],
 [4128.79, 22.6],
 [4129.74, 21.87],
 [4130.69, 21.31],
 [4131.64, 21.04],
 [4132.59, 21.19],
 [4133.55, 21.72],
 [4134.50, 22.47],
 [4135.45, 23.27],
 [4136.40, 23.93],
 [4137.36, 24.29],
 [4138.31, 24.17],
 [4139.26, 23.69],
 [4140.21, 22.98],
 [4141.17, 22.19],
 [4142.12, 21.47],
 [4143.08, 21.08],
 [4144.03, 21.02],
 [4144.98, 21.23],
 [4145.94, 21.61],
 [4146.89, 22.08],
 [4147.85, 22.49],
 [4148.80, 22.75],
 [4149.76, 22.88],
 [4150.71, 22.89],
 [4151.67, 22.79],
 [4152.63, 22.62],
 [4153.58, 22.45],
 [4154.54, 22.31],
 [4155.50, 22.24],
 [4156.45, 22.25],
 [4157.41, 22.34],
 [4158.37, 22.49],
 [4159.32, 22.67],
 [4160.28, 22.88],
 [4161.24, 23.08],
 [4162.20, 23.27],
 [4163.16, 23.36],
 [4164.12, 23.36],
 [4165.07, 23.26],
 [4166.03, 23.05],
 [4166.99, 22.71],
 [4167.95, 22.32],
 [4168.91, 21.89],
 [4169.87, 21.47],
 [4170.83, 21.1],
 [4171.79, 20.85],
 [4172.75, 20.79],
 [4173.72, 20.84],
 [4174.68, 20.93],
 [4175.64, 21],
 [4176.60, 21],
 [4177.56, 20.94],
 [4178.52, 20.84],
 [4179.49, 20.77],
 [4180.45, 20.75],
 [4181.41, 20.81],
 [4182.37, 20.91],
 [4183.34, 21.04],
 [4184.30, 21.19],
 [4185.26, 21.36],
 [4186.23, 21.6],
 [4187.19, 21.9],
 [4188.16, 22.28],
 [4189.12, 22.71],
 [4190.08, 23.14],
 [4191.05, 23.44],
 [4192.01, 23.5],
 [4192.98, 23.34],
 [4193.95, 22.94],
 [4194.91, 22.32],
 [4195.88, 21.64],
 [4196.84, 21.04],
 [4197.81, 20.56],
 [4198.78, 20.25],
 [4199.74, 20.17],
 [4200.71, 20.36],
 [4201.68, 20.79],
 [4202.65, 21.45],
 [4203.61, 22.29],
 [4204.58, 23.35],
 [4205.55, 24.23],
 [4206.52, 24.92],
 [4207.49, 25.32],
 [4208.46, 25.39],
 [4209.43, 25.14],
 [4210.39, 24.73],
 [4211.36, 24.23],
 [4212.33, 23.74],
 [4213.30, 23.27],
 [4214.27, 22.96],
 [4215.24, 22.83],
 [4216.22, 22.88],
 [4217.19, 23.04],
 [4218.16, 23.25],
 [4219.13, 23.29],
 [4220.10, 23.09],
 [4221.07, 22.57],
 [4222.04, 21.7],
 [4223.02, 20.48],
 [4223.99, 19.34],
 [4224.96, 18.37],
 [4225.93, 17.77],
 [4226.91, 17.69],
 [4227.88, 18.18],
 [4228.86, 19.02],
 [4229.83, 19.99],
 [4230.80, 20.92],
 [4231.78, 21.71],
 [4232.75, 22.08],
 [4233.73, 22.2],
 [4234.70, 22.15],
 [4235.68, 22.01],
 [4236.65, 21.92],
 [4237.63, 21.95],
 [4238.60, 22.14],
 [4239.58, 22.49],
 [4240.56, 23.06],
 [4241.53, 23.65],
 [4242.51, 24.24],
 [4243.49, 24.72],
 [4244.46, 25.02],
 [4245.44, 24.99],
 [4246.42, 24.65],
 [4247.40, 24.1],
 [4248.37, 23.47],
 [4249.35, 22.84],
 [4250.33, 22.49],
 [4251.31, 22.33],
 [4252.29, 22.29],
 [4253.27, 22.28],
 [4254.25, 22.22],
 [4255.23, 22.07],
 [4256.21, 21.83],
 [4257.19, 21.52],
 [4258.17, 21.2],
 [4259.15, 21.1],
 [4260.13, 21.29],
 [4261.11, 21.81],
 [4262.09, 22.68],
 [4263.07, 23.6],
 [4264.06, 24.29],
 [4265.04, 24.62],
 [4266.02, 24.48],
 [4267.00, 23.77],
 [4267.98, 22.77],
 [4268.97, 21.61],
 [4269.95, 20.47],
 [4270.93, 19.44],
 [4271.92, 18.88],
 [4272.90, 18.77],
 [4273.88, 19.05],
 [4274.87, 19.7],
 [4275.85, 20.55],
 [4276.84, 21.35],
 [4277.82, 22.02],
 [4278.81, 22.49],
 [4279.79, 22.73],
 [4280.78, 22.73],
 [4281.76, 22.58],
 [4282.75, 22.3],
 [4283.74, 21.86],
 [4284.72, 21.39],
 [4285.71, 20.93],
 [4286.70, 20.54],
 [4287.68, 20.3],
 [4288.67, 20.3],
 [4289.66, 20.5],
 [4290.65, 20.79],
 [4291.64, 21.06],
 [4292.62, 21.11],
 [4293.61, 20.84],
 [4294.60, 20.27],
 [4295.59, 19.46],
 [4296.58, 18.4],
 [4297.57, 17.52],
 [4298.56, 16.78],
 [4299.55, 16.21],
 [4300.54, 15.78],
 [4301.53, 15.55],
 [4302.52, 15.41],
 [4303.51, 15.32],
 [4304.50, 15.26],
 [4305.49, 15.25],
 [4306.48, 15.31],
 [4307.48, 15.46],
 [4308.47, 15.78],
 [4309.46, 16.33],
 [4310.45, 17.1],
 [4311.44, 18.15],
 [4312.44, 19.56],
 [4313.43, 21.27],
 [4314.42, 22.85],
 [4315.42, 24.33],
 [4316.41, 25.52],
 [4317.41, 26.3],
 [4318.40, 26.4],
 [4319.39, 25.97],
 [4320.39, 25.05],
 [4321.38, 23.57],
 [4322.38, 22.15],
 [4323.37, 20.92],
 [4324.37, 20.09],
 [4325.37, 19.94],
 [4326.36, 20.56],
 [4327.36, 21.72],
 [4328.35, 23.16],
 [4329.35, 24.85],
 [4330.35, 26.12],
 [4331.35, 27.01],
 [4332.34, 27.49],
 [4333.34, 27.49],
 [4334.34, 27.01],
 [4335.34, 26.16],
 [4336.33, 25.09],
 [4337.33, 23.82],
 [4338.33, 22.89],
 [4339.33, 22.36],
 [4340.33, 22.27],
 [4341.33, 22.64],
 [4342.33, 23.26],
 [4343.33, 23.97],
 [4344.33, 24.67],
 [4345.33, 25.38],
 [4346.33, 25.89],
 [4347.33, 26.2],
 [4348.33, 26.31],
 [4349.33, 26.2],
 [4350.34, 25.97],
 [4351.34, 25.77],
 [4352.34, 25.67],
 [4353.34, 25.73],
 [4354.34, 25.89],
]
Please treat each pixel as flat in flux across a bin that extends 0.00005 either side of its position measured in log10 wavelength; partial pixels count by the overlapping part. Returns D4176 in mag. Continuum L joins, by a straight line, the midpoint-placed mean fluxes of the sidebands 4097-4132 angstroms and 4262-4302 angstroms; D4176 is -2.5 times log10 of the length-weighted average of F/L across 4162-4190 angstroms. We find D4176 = 0.03 mag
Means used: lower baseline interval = 23.1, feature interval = 21.7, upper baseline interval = 20.7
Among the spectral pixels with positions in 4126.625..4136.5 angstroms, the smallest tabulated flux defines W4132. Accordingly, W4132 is 21.04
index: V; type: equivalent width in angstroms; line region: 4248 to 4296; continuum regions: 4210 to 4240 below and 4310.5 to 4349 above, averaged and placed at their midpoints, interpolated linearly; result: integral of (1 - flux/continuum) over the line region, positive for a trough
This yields 2.2 angstroms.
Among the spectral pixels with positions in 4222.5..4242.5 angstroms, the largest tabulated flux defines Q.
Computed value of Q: 23.65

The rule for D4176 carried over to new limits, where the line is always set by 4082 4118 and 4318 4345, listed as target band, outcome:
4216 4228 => 0.118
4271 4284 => 0.125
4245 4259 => 0.039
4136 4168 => 0.015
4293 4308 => 0.372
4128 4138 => 0.021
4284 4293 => 0.142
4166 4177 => 0.081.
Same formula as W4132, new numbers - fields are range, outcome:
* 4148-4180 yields 20.77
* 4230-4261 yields 20.92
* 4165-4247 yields 17.69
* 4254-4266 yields 21.1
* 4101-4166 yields 19.91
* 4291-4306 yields 15.25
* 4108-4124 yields 22.92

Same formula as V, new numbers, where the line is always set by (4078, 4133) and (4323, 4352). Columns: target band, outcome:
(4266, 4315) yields 9.21 angstroms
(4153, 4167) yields 0.28 angstroms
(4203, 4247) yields 2.12 angstroms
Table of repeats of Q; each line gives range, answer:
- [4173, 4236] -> 25.39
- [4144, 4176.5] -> 23.36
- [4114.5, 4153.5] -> 25.64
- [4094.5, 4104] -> 21.62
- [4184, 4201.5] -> 23.5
